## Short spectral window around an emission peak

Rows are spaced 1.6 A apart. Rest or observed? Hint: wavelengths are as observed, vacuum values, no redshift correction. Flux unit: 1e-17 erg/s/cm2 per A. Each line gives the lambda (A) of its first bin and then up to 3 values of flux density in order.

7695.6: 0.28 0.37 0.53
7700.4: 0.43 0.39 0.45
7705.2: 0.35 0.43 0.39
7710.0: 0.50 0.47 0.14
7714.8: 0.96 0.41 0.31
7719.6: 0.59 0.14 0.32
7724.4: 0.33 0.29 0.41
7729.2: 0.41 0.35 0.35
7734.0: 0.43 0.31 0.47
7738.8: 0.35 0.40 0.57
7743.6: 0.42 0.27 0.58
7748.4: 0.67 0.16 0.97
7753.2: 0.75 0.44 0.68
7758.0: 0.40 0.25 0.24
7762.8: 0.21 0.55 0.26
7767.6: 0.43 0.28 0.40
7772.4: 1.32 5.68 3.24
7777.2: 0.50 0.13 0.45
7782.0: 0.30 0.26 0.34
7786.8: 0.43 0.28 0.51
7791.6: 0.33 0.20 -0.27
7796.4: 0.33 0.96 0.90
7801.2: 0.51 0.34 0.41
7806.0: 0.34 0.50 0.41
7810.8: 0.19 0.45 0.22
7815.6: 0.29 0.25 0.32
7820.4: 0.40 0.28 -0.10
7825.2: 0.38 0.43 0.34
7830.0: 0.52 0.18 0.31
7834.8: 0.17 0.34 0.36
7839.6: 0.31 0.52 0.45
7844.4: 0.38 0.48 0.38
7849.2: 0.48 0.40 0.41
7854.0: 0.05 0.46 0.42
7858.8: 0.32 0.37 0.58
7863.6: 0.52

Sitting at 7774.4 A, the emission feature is Halpha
